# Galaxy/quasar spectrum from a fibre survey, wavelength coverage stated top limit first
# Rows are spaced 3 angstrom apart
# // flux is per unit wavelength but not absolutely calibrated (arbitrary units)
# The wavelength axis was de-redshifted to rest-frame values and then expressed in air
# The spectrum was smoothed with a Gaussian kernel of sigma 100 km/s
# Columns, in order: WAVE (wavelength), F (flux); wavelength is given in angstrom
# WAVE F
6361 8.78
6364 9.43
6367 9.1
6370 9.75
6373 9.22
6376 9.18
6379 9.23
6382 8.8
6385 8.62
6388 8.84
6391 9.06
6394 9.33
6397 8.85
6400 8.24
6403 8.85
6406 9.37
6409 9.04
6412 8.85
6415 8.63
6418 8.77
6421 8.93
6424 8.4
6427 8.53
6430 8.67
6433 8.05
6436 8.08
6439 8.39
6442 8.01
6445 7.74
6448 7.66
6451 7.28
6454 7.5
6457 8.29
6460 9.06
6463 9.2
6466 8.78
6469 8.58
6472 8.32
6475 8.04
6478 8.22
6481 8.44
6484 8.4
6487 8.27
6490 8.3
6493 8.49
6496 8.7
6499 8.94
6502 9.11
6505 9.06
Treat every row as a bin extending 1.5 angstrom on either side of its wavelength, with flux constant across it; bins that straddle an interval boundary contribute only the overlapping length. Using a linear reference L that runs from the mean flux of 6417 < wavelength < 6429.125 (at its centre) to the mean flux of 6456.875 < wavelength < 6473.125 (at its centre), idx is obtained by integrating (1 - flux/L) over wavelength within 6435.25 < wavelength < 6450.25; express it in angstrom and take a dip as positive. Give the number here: 1.3 angstrom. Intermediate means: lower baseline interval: 8.65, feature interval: 7.94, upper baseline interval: 8.75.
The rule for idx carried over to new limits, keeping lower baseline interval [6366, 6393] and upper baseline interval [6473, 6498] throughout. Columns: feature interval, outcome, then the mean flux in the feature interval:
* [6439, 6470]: 1.32 angstrom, 8.21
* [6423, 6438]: 0.68 angstrom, 8.35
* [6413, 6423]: 0.08 angstrom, 8.76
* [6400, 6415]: -0.01 angstrom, 8.91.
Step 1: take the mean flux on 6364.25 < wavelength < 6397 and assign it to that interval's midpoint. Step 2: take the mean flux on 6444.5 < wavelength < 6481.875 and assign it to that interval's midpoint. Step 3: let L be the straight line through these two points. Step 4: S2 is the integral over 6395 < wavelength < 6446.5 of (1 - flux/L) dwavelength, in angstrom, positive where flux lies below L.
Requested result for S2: 0.80 angstrom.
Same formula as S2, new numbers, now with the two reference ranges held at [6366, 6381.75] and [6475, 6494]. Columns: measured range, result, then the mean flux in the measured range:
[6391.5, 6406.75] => 0.2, 8.91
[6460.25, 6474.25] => -0.4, 8.71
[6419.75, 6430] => 0.2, 8.62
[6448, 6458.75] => 1.1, 7.72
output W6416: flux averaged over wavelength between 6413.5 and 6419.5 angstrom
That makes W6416 8.7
